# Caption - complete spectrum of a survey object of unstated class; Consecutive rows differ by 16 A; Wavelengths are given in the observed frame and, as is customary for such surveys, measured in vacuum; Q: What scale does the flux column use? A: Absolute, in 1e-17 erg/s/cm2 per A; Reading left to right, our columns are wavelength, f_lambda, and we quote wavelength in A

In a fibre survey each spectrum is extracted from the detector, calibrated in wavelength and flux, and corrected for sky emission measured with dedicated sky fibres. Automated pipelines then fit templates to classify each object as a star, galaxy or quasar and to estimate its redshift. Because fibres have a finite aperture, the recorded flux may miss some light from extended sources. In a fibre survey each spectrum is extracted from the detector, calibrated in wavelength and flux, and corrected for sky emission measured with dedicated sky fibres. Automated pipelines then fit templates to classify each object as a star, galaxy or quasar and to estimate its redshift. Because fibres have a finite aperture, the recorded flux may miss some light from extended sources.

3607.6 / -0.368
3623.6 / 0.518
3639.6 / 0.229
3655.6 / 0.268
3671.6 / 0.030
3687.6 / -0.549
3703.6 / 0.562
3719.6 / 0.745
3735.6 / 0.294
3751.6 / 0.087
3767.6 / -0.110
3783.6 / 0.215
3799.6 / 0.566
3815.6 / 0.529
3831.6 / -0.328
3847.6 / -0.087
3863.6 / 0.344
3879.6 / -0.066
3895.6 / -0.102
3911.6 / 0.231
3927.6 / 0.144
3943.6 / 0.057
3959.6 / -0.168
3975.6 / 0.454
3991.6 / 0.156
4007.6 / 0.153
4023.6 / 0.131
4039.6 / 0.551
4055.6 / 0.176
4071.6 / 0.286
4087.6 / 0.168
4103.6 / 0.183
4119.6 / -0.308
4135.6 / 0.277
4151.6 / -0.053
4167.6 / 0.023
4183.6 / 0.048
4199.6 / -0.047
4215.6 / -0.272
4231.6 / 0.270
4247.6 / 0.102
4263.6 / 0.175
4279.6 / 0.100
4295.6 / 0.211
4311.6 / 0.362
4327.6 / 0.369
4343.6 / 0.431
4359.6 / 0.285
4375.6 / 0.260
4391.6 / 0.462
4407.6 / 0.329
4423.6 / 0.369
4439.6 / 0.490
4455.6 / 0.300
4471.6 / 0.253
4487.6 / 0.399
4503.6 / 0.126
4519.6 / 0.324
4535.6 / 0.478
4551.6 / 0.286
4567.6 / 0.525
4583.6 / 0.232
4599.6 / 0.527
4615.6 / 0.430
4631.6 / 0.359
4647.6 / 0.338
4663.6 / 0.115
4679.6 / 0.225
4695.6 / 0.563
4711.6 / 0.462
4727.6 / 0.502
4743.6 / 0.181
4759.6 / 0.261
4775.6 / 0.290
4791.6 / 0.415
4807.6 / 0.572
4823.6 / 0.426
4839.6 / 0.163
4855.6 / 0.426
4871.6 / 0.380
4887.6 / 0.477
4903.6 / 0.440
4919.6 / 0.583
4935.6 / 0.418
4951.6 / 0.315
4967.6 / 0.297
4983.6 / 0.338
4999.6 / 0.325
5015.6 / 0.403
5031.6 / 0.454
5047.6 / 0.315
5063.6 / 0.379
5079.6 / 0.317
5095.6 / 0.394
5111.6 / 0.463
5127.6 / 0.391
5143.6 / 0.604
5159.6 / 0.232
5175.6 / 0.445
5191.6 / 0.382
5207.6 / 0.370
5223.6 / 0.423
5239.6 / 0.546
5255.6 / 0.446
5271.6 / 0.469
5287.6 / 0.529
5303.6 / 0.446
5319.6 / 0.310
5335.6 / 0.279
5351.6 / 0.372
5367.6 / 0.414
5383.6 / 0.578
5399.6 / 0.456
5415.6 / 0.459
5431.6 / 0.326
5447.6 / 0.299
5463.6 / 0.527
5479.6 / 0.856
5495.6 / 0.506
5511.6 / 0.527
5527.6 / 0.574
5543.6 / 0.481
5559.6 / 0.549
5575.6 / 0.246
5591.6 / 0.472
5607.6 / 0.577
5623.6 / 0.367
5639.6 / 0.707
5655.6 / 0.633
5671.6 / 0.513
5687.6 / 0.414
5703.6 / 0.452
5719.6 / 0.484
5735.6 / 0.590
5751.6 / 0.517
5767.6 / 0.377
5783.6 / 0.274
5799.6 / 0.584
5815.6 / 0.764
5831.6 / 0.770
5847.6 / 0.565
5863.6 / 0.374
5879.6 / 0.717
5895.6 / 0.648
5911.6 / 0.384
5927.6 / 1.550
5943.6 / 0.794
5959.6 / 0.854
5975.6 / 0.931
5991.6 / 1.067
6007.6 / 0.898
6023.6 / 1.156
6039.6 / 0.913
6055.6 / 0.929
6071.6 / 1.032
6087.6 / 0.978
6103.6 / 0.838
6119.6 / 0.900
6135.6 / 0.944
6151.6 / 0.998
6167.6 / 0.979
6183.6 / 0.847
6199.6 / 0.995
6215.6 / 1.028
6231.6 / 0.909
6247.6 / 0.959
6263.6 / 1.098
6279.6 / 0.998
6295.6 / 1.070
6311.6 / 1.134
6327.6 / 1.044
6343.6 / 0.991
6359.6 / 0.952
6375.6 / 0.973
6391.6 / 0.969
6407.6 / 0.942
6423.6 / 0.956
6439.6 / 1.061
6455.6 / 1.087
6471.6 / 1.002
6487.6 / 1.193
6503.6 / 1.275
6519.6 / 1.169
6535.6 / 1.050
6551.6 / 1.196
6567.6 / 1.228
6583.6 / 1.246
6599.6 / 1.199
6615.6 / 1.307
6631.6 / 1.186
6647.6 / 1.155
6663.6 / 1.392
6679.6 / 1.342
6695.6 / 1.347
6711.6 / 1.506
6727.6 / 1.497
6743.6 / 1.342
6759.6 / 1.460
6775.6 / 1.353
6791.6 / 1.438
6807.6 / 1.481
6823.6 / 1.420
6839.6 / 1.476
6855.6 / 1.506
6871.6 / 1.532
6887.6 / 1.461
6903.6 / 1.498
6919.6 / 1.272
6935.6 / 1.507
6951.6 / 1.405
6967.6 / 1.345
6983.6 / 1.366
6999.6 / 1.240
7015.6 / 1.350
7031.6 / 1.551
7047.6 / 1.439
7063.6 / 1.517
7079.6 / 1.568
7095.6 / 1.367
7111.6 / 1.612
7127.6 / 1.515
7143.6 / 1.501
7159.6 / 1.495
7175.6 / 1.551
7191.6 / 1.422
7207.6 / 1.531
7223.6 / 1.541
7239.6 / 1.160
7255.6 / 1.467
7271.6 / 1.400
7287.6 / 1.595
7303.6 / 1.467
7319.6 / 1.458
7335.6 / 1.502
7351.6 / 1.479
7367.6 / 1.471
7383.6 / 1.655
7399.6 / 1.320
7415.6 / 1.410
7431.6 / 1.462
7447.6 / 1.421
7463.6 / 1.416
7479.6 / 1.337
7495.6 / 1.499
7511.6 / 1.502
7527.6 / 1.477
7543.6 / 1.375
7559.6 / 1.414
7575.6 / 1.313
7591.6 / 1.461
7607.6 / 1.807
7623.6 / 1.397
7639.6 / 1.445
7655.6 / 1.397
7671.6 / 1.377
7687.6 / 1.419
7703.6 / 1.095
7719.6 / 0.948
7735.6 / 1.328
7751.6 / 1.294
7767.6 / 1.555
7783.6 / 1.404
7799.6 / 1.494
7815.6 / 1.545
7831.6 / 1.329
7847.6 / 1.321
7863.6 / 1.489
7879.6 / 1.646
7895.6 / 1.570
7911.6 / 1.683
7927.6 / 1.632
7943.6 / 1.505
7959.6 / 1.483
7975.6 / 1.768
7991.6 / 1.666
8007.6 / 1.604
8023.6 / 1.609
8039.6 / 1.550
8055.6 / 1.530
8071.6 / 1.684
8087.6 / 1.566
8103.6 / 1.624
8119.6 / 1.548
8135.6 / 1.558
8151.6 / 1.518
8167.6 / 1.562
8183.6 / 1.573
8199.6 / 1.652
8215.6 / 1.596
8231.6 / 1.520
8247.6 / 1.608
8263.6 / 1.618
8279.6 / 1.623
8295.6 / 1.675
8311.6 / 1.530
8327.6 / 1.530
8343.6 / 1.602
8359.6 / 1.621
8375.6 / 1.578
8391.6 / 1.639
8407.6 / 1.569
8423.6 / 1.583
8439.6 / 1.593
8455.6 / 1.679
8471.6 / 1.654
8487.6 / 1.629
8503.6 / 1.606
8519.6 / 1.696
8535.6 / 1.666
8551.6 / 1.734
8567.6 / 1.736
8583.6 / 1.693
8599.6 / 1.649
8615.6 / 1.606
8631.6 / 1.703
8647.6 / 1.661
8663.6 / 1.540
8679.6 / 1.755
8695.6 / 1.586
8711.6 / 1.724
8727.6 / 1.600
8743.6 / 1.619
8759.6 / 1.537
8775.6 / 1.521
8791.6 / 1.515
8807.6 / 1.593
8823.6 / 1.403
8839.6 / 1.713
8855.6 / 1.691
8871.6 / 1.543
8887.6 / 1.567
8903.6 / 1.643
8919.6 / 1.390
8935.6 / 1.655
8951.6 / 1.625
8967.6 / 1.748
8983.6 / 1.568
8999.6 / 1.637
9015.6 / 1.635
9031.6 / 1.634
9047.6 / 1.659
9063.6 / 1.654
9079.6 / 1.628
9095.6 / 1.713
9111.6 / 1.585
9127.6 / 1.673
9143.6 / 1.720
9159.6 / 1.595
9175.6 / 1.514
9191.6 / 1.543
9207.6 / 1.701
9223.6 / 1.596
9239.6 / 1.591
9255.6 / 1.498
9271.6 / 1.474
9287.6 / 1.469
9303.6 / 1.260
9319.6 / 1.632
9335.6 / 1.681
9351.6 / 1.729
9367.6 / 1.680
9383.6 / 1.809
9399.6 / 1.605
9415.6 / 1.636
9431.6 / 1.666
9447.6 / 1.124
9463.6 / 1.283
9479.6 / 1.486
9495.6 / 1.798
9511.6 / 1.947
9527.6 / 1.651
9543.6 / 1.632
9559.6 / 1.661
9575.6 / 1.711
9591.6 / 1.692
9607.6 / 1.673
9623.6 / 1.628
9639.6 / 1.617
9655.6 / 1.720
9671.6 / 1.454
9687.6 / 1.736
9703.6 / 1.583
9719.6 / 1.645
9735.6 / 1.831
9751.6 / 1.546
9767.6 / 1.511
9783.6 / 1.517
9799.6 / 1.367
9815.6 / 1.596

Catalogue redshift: 0.489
